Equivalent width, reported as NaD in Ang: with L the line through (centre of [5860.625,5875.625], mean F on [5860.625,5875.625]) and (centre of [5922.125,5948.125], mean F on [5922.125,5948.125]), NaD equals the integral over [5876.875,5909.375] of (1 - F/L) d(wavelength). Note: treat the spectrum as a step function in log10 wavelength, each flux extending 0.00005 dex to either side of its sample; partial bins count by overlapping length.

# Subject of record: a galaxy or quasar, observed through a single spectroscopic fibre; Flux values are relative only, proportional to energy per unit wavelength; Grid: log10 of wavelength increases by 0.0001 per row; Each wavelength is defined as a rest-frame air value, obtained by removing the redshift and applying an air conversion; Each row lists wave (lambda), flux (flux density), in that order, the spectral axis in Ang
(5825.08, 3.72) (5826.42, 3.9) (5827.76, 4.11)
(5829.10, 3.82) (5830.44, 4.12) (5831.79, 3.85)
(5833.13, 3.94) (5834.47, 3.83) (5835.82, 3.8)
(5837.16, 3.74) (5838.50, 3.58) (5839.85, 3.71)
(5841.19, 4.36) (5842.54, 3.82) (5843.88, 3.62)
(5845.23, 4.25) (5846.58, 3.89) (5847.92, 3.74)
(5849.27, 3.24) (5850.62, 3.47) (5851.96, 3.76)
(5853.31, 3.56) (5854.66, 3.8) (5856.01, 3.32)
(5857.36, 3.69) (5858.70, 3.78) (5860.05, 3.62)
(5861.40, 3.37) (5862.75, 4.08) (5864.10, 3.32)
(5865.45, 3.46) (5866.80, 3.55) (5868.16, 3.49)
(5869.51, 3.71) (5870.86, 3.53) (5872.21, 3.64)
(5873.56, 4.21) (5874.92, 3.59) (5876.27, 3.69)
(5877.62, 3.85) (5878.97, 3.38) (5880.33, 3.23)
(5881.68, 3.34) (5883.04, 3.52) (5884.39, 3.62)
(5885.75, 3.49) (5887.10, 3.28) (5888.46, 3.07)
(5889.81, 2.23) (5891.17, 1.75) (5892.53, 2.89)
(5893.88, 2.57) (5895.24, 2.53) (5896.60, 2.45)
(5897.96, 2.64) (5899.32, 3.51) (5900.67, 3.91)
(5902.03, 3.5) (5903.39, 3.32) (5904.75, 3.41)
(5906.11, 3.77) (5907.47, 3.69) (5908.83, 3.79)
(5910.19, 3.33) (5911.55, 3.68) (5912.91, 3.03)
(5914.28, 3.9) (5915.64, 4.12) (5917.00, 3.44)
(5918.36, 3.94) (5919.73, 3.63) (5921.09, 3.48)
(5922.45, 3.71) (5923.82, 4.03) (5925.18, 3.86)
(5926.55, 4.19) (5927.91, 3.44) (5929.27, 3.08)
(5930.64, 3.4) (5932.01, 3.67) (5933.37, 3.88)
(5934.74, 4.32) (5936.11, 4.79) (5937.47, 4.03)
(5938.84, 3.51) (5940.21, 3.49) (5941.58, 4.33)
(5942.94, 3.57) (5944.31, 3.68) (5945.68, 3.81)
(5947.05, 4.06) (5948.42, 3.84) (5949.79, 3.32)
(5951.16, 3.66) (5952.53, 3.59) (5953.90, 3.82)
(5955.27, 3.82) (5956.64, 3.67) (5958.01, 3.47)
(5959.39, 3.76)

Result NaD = 4.5 Ang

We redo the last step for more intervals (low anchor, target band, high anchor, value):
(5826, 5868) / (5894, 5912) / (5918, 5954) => 2.1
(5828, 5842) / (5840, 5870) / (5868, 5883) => 0.6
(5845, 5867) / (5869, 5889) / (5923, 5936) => 0.8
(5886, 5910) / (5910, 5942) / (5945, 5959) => -3.3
